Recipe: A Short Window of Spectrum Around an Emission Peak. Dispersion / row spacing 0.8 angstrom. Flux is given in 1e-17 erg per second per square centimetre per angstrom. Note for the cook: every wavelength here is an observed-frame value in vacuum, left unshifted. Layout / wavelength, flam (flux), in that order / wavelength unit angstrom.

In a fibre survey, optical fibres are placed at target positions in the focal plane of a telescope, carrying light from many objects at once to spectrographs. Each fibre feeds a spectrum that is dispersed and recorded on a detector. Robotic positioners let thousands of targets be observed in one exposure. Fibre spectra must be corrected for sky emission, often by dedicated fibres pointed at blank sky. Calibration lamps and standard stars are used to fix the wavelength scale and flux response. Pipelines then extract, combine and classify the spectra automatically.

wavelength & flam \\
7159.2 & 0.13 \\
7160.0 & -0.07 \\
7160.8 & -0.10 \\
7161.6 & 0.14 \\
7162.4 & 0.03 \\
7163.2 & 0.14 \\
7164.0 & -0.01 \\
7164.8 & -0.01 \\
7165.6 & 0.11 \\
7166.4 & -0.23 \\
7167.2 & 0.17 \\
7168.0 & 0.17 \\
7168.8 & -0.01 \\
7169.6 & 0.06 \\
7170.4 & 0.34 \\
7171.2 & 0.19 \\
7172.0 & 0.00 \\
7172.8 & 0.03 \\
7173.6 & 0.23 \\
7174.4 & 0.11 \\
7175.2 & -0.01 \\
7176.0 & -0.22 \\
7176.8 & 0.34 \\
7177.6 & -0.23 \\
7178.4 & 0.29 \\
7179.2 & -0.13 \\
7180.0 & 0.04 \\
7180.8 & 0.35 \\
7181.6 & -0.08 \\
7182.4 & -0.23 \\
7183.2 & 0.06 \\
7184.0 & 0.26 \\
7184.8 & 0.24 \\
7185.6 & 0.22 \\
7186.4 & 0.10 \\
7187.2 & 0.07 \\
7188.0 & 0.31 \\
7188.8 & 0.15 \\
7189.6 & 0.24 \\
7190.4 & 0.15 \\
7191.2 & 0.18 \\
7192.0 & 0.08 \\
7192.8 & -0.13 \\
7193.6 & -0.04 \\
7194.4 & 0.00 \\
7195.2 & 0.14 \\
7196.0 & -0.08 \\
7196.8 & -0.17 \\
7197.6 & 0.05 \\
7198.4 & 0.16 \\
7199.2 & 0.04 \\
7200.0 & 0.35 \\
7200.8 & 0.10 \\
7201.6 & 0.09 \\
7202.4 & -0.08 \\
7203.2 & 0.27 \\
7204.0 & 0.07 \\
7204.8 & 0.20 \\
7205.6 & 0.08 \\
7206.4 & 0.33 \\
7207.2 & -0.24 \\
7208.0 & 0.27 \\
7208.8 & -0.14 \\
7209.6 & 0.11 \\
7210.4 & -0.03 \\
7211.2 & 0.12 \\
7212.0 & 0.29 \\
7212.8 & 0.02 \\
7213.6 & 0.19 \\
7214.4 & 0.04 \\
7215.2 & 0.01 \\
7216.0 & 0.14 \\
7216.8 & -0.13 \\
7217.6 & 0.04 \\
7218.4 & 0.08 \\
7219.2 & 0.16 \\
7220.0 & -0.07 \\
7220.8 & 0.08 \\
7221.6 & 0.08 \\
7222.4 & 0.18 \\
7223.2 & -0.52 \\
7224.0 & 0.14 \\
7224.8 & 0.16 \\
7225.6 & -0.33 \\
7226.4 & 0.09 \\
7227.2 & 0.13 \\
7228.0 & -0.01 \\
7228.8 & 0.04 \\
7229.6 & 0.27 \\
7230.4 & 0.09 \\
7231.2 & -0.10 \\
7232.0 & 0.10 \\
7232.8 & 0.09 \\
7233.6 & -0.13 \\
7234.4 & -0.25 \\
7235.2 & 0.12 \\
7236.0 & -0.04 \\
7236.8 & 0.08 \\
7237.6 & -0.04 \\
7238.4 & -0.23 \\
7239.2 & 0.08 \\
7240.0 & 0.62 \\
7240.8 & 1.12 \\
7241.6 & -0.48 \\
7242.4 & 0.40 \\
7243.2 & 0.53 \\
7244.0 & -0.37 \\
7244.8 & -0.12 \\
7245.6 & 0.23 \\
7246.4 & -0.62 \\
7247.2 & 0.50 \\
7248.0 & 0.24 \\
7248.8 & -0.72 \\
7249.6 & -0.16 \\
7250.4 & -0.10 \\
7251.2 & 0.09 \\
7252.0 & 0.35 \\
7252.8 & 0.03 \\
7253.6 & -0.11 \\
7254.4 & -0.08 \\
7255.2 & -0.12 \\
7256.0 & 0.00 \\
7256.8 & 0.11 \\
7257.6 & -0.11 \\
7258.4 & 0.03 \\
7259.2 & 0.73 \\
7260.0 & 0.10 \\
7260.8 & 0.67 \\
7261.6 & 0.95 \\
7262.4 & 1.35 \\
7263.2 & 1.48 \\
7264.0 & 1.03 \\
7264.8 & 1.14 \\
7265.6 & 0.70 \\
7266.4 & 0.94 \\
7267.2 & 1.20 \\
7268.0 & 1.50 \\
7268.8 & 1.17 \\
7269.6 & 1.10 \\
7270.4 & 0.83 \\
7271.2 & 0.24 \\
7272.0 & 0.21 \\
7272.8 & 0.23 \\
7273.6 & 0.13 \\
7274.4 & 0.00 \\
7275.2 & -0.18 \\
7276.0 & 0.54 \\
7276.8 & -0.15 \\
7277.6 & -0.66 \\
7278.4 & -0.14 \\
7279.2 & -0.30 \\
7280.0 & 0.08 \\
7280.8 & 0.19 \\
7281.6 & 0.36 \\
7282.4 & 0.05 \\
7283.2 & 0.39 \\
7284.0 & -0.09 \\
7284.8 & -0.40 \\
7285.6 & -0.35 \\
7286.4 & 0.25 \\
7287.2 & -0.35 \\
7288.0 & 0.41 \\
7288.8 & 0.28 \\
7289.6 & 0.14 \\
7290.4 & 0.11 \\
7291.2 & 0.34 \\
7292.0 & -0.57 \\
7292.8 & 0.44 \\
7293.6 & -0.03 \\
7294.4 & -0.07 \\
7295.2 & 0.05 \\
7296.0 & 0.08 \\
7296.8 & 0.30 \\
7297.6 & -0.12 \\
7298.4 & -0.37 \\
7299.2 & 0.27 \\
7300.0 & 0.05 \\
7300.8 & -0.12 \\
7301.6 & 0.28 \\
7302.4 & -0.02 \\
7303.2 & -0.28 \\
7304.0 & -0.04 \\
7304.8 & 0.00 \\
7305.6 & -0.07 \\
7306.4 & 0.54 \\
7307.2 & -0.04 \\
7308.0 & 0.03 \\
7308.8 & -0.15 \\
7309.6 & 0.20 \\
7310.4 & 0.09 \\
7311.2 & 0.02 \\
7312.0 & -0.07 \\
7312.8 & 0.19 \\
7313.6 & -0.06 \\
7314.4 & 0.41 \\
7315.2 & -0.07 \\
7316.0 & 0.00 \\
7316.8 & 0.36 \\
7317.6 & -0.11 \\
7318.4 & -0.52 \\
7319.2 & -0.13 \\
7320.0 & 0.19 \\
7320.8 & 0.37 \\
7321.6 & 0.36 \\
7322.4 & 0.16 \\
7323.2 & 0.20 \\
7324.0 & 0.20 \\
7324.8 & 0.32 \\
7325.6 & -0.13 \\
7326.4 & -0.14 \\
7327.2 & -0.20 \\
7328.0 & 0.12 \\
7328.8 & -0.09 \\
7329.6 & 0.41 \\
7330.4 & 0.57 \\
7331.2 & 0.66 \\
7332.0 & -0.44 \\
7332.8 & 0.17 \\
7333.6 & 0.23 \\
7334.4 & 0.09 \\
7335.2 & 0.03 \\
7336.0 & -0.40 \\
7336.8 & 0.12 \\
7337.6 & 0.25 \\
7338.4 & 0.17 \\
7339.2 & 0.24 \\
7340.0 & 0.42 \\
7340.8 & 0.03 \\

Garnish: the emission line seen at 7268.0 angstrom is [O II] 3727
